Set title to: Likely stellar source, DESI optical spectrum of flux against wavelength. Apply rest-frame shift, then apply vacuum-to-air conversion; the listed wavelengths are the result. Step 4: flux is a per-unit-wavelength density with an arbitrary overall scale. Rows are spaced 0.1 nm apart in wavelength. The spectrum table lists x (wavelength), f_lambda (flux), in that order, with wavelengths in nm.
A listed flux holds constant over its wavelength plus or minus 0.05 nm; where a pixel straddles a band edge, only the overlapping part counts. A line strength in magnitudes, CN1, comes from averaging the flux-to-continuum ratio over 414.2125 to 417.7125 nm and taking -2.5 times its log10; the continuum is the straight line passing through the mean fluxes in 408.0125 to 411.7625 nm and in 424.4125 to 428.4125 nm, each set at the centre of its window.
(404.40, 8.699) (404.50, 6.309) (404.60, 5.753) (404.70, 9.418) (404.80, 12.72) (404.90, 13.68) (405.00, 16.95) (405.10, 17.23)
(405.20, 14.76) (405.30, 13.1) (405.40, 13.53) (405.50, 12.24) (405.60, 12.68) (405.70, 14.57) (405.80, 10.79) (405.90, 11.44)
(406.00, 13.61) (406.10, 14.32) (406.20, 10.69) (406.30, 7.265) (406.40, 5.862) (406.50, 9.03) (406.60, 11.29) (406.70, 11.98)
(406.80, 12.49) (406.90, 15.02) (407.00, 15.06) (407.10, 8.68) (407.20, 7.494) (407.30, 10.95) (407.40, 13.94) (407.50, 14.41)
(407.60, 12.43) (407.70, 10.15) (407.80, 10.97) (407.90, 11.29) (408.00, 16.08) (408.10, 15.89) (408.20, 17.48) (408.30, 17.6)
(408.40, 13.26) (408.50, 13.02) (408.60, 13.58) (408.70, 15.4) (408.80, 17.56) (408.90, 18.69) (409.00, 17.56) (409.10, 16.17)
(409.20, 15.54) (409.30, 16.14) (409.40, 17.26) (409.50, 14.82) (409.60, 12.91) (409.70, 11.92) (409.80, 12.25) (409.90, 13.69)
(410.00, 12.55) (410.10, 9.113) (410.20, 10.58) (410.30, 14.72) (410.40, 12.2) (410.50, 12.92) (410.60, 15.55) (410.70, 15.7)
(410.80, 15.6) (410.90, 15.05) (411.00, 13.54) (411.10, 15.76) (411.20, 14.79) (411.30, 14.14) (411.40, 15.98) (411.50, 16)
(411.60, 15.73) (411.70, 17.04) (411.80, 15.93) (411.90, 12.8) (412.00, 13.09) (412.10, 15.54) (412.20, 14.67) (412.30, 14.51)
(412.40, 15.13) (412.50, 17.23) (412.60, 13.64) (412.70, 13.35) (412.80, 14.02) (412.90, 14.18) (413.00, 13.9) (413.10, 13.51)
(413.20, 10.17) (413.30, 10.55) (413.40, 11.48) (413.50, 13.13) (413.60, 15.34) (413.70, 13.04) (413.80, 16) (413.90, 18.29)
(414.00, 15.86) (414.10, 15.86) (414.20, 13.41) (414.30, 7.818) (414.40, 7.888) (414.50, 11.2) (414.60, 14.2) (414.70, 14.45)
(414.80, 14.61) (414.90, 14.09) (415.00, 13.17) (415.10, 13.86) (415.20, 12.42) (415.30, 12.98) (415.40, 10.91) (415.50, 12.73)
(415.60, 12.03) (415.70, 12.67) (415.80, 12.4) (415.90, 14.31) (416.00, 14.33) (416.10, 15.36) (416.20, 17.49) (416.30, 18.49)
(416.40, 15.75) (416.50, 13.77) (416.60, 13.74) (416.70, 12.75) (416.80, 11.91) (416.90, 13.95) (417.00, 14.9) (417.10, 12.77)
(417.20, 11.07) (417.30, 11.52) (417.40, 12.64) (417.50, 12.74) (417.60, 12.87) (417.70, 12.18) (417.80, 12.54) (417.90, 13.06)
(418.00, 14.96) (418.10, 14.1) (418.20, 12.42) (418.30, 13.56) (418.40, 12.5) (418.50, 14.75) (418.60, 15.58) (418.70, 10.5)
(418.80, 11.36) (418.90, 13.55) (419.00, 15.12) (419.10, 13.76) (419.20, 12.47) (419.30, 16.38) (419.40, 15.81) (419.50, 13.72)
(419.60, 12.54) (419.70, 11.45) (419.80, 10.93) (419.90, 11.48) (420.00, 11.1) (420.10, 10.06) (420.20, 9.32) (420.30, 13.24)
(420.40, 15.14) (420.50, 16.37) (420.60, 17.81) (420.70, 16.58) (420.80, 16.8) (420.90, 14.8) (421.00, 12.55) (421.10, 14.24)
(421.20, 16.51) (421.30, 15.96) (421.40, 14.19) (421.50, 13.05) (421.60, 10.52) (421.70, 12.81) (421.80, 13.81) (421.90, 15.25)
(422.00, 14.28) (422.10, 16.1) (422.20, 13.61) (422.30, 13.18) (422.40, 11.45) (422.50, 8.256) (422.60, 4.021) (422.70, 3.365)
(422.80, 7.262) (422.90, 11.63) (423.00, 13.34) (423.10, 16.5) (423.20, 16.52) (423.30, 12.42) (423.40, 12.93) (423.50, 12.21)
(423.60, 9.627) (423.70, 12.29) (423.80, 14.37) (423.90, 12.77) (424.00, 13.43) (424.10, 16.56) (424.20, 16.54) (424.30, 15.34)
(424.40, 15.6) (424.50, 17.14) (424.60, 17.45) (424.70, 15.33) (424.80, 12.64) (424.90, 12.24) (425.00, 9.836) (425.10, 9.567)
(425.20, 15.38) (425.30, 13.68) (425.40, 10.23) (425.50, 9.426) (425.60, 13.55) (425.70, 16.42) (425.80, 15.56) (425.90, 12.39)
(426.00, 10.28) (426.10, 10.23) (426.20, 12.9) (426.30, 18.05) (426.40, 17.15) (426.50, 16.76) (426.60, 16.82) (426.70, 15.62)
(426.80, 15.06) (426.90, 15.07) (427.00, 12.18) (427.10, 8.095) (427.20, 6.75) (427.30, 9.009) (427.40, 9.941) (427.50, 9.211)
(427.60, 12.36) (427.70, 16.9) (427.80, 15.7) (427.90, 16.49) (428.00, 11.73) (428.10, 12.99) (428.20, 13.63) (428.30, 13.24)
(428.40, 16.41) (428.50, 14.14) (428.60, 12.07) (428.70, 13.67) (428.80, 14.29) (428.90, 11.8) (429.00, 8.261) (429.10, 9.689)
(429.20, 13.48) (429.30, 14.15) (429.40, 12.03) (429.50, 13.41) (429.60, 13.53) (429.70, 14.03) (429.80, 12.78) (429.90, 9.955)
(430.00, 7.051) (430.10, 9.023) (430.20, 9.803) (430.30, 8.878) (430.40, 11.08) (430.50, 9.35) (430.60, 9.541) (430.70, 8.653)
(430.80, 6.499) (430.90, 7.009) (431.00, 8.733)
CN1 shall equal 0.09 mag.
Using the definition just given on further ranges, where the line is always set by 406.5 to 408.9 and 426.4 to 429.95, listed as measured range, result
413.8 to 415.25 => -0.021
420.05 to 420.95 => -0.108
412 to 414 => -0.070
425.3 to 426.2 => 0.053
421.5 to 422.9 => 0.171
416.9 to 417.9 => 0.040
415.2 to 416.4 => -0.064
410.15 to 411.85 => -0.117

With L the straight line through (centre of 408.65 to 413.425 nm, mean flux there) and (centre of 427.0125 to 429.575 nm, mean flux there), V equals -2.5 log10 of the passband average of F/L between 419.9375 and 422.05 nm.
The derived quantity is -0.06 mag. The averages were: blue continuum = 14.4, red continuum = 12.4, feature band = 14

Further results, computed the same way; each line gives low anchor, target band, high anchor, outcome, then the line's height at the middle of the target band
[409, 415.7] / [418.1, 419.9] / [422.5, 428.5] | 0.01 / 13.4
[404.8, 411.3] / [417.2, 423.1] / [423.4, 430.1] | 0.02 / 13.2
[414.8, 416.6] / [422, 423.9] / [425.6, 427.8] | 0.15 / 13.5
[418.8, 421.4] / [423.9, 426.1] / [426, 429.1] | -0.02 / 13.4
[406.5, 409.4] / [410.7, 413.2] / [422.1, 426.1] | -0.09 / 13.6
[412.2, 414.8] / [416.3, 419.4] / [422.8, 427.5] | 0.00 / 13.5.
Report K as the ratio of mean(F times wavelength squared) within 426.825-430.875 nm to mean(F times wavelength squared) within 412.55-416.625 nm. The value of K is 0.92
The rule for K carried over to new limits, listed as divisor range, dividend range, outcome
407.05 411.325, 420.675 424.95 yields 1.02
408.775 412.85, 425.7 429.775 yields 0.97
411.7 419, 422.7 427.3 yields 1.03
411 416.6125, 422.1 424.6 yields 0.95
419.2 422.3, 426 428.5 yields 1.00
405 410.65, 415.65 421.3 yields 1.08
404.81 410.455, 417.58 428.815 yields 1.08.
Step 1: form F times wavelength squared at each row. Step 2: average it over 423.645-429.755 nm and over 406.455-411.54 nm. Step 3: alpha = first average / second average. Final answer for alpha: 1.05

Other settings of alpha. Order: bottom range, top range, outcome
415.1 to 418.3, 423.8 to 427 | 1.10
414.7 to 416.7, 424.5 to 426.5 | 1.01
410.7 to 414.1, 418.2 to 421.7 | 0.97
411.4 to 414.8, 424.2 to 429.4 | 1.02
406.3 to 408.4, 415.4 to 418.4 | 1.15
